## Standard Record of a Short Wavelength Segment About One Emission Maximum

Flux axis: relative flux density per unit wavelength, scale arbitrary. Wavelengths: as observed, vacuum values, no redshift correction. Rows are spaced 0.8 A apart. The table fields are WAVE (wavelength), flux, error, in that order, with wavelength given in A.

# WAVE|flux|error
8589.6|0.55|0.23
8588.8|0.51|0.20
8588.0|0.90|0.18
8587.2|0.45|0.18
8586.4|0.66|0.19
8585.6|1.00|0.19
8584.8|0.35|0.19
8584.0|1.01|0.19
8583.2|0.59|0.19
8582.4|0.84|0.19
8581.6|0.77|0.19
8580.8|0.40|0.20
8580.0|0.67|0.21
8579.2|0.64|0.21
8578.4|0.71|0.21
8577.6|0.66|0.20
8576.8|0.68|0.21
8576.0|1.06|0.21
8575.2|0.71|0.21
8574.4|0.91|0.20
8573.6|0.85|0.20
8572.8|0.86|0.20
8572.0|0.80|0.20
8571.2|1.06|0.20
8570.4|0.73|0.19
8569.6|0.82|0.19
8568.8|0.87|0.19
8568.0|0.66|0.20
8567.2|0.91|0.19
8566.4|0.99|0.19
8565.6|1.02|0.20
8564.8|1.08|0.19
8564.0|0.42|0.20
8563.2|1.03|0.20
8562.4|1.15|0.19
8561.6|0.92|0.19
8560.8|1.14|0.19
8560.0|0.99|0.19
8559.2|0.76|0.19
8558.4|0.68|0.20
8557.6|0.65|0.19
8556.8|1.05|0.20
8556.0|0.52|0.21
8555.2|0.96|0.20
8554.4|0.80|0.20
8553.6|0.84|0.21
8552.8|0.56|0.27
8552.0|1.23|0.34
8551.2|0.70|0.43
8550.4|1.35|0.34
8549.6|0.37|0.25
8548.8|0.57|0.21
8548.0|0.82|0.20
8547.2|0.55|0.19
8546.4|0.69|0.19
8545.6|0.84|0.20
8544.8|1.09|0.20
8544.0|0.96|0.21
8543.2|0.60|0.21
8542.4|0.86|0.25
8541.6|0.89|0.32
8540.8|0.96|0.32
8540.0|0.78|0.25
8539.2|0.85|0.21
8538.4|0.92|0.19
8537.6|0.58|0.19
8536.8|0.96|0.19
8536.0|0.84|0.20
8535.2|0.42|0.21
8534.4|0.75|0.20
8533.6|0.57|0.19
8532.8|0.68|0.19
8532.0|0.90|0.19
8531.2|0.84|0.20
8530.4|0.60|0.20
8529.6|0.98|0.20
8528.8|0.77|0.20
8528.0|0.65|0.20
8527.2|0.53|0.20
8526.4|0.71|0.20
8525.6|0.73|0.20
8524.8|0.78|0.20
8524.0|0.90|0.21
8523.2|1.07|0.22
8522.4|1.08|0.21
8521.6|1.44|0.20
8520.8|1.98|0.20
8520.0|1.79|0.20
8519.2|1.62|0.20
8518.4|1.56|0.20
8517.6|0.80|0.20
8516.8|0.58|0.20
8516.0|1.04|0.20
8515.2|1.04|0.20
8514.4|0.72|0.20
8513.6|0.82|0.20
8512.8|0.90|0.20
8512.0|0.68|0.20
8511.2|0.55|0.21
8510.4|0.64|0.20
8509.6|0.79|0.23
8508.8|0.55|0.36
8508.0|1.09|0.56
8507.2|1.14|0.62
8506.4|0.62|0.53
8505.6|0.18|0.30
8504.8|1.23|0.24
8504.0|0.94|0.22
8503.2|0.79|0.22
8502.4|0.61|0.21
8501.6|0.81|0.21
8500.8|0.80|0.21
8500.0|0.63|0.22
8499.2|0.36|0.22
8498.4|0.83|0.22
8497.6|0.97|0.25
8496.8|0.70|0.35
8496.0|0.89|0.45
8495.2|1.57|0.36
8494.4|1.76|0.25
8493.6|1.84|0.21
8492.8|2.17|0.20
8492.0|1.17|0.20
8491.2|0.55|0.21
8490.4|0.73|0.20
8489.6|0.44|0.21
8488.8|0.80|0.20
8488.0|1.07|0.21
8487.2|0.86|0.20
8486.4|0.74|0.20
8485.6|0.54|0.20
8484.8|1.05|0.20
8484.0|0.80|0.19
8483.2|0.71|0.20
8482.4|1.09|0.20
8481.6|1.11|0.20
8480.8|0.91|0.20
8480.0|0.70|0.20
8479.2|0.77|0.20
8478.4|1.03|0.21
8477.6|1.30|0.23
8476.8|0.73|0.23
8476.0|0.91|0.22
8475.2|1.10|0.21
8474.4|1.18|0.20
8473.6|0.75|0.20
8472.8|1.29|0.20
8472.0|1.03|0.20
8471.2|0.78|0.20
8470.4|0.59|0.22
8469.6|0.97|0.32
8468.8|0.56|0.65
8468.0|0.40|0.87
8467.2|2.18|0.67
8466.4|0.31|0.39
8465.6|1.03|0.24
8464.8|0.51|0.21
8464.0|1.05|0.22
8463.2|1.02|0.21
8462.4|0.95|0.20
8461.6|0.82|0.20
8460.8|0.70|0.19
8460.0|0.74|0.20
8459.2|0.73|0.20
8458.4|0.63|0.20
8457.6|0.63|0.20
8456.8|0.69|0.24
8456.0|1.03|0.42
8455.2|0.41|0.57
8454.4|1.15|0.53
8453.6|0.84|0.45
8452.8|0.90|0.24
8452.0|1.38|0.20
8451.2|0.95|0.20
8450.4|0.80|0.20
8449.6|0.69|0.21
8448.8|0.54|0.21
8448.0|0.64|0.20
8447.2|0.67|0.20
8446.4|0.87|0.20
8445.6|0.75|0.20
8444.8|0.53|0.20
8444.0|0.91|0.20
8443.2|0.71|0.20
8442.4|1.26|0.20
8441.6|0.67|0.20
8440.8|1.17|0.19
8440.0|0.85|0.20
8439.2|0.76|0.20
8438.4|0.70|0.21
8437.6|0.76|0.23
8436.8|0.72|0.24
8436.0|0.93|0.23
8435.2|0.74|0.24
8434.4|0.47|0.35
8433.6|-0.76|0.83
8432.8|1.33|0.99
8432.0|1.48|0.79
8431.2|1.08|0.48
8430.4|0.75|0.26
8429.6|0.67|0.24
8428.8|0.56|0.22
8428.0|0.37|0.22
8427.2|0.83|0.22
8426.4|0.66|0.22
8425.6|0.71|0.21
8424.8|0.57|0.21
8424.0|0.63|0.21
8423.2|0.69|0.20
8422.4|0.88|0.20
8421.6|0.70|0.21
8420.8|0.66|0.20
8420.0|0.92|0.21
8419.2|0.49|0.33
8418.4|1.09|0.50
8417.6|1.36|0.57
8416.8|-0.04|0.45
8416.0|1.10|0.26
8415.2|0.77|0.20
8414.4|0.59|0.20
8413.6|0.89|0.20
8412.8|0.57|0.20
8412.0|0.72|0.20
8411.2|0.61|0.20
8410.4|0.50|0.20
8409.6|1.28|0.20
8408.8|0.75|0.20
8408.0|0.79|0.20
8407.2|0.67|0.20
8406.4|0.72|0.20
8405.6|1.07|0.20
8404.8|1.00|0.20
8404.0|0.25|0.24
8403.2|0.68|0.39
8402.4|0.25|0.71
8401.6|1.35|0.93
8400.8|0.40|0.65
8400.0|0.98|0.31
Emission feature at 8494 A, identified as H-alpha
